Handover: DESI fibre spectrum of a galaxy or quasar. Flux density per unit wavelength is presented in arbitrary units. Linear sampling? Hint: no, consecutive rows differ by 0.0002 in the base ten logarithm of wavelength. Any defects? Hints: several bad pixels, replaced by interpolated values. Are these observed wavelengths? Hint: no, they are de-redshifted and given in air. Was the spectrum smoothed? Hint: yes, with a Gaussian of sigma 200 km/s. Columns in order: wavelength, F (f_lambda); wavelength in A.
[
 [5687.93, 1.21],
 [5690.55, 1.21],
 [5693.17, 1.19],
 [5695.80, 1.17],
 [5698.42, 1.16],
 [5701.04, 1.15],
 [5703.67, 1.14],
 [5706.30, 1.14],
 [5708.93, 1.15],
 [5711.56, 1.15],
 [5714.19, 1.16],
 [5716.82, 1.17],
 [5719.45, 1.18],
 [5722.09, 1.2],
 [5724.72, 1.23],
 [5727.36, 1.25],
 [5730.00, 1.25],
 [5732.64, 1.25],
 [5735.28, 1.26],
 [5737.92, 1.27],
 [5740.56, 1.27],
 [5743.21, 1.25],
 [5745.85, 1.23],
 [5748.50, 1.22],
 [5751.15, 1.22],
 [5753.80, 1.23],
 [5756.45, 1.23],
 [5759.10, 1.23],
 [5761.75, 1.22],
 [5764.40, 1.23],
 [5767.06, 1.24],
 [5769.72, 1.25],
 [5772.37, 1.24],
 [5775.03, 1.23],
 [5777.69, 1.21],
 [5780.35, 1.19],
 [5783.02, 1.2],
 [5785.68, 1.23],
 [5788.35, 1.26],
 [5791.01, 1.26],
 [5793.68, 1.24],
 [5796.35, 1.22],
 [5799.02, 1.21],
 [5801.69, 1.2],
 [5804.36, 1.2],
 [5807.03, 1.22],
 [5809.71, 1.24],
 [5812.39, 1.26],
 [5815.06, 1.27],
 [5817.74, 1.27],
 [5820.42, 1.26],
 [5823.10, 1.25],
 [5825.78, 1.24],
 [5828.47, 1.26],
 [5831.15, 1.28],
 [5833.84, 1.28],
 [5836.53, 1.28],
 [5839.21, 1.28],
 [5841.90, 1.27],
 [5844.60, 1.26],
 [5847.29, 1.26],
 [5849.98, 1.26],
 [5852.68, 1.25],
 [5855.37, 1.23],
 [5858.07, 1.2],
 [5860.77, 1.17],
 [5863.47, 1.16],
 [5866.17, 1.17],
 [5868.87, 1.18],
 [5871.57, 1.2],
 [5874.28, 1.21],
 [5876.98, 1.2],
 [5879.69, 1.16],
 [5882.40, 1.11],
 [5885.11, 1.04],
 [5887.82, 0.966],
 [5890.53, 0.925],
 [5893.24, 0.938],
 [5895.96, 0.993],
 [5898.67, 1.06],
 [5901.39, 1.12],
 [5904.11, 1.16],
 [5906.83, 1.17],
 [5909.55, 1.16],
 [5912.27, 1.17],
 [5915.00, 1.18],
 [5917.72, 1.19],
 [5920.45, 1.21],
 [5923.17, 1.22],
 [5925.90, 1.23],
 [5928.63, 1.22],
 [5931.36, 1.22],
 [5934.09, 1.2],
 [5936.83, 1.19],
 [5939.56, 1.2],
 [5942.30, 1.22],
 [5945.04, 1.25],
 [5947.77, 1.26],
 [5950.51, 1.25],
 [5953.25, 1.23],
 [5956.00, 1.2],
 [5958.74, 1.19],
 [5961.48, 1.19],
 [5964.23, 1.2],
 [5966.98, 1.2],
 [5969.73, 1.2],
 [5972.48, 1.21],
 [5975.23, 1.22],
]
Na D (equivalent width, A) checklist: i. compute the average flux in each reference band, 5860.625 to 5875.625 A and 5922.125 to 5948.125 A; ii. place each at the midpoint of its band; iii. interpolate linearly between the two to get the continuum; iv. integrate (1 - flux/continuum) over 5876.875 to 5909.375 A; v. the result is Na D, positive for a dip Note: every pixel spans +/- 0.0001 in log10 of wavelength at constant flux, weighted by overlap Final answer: 3.48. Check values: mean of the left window 1.18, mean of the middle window 1.07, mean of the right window 1.22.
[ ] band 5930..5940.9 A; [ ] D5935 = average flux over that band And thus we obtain 1.2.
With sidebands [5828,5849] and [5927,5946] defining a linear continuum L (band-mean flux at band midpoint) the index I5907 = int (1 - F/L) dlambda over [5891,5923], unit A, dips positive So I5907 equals 2.8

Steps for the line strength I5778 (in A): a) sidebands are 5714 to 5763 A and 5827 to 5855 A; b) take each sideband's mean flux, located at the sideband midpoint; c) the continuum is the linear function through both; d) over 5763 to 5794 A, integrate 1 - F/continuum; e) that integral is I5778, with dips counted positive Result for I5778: 0.3 A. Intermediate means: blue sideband 1.23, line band 1.23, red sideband 1.27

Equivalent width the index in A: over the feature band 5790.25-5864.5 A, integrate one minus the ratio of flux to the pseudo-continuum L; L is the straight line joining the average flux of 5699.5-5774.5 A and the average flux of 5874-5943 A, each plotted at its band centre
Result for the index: -4.3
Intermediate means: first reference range 1.21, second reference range 1.14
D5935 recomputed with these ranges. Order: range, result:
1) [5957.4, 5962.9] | 1.19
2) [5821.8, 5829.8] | 1.25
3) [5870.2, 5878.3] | 1.2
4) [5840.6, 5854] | 1.26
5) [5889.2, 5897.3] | 0.952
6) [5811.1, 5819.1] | 1.27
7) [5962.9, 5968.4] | 1.2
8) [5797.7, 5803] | 1.21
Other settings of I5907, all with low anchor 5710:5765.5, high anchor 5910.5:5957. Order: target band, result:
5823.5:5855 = -1.17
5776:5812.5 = -0.07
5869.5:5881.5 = 0.28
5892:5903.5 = 1.69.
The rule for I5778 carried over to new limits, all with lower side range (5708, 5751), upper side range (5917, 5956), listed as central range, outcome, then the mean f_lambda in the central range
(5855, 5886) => 1.3 A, 1.17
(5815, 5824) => -0.3 A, 1.26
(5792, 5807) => 0.0 A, 1.22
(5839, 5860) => -0.5 A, 1.25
